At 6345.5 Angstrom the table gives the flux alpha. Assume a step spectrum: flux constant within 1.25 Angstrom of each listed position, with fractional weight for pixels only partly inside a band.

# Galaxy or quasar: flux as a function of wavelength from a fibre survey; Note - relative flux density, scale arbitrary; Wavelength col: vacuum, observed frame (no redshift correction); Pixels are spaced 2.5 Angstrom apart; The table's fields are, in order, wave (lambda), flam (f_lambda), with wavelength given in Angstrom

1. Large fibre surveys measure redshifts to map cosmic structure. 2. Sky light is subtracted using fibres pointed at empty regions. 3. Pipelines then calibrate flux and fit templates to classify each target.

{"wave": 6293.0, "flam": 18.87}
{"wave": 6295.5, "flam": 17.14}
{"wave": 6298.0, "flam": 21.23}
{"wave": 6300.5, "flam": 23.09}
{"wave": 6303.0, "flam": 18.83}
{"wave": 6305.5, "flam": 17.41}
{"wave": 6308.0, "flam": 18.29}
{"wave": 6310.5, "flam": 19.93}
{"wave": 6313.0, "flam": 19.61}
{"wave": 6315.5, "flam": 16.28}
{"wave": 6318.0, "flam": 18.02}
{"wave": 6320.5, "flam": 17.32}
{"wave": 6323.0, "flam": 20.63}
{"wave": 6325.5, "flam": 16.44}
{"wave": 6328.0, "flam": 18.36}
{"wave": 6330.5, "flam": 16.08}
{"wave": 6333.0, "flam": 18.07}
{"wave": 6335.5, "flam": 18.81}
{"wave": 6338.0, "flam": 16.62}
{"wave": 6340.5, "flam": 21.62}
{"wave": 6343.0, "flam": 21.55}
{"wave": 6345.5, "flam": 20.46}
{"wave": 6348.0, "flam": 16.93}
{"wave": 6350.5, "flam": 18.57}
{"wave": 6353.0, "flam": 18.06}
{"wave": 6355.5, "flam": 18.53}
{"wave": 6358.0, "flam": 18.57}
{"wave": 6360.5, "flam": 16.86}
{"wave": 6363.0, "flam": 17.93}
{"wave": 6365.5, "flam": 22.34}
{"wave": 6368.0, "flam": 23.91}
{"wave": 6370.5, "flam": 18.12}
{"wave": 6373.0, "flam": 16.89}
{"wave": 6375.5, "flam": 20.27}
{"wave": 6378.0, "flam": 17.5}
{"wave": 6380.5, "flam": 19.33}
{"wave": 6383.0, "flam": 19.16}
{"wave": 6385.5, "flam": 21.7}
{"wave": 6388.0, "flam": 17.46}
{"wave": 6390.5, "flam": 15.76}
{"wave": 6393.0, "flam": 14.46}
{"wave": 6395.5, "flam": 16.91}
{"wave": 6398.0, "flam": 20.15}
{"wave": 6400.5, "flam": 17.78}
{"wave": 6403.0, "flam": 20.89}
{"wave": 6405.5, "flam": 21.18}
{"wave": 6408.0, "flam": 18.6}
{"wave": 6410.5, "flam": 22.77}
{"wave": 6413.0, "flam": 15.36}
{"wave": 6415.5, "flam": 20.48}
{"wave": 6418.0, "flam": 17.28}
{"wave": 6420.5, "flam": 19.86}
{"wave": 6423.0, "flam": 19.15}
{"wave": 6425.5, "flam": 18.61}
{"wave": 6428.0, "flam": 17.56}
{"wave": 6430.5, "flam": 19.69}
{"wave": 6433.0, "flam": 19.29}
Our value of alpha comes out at 20.46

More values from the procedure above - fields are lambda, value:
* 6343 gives 21.55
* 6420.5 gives 19.86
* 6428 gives 17.56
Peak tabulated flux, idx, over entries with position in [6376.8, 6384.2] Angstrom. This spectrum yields 19.33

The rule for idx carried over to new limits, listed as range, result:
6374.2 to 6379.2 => 20.27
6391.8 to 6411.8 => 22.77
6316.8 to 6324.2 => 20.63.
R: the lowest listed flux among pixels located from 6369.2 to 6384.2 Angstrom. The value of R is 16.89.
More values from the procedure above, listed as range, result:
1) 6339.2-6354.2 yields 16.93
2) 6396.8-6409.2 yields 17.78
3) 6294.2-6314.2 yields 17.14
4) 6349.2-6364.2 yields 16.86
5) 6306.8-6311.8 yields 18.29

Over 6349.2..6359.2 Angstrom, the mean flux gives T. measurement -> 18.4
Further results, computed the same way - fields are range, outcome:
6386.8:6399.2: 16.9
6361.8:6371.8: 20.6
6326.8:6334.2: 17.5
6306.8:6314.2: 19.3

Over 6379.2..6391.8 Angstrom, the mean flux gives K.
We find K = 18.7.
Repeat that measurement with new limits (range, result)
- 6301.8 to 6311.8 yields 18.6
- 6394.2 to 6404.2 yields 18.9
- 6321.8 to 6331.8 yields 17.9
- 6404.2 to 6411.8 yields 20.8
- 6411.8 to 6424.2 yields 18.4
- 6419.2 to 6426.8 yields 19.2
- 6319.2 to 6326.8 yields 18.1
